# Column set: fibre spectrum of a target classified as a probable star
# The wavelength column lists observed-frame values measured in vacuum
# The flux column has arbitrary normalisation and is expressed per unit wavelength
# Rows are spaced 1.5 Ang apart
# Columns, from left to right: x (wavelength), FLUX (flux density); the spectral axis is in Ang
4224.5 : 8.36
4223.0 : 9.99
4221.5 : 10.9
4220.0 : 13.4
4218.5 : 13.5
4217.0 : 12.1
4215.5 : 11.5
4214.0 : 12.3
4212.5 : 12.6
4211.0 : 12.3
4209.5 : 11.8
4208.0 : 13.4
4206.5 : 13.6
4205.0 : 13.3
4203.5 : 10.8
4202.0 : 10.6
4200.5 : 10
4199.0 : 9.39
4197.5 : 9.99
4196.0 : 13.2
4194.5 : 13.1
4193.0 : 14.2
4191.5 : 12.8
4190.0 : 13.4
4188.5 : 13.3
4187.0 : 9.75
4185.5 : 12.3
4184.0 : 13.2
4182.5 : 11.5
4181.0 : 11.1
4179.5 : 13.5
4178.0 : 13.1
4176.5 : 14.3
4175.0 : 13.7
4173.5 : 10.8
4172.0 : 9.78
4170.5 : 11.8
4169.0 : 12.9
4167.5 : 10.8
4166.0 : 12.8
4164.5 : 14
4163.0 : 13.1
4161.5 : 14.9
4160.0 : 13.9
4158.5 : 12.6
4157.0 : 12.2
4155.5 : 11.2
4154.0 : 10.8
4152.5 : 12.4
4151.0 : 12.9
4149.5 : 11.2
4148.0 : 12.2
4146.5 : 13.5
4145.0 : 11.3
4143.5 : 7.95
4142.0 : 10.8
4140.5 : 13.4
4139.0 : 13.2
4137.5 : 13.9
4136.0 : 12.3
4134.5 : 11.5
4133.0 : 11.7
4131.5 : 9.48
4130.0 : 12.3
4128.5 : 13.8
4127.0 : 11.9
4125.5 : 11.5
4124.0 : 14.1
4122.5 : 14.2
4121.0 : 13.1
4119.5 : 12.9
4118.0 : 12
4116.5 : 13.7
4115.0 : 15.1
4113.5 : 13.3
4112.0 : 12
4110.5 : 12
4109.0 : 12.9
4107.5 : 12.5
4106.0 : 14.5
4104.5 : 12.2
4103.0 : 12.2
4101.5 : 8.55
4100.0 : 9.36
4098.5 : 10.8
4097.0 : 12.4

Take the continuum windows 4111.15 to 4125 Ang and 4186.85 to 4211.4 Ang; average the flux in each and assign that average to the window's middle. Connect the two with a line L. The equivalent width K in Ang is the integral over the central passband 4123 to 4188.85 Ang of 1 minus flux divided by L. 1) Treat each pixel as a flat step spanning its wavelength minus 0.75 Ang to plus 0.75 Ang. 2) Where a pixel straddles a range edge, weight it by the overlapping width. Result 2.6 Ang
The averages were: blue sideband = 13.3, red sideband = 12.1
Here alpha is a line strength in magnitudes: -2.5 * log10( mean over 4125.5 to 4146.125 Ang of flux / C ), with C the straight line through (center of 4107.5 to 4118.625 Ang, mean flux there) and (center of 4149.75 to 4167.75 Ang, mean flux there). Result 0.087 mag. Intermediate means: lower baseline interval 13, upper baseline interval 12.6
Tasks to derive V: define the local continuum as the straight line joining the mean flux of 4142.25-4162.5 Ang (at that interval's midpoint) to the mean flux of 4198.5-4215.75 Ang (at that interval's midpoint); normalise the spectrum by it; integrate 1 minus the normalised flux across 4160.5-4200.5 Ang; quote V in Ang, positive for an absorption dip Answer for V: -1.4 Ang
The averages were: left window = 12.1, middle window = 12.4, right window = 11.8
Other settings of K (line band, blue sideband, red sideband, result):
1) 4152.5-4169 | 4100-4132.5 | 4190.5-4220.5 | -0.4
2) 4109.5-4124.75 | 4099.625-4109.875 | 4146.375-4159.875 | -1.7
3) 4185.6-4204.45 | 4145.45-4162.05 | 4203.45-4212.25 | 1.3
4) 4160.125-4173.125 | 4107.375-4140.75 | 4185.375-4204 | -0.4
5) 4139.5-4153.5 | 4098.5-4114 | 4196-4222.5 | 0.1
